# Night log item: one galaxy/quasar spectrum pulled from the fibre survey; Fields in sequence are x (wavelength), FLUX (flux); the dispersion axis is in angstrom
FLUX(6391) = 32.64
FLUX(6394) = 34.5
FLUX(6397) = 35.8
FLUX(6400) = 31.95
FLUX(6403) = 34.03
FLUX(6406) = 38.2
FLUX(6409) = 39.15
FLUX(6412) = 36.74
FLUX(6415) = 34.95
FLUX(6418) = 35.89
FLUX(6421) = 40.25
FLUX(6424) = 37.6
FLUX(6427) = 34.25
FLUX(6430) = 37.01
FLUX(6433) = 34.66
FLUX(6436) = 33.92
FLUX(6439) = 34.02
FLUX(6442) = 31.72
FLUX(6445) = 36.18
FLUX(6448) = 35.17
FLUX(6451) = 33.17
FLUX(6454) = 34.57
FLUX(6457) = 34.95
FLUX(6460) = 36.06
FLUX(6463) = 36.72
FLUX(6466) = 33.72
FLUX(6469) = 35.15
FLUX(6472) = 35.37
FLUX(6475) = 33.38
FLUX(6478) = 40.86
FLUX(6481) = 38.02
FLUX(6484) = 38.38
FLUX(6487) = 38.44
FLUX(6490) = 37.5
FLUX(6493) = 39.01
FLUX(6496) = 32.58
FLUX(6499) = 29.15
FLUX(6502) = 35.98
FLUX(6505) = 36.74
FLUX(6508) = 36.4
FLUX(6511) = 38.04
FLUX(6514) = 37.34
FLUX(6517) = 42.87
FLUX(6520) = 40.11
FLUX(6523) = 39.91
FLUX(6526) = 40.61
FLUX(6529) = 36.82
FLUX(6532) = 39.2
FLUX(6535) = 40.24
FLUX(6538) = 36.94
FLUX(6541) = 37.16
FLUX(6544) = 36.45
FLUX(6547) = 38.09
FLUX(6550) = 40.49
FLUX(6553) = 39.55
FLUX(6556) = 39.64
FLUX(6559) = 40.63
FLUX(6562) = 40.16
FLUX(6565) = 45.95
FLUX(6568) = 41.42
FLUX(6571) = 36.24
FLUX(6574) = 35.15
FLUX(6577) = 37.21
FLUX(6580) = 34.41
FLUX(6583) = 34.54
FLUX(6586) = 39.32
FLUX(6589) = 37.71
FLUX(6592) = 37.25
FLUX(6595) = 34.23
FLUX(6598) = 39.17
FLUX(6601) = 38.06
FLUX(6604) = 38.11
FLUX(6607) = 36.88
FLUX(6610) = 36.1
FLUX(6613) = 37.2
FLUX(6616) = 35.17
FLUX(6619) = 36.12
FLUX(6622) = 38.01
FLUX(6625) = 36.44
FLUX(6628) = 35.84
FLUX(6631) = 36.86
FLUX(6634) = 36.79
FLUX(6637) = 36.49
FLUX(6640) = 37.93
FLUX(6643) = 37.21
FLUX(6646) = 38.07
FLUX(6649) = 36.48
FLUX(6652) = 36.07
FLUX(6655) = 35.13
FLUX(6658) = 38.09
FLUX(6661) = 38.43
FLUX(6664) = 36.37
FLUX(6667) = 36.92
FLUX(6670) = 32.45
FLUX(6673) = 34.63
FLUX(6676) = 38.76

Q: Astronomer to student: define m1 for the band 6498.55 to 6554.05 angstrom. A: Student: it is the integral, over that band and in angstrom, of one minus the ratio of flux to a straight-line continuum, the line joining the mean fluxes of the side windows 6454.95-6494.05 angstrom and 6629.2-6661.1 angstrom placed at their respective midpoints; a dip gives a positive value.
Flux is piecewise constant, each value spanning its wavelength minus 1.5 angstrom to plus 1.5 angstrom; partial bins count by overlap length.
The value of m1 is -2.10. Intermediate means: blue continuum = 36.7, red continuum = 37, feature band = 38.2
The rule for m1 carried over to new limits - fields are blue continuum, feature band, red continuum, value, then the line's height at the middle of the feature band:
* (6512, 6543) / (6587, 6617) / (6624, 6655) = 0.4 angstrom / 37.5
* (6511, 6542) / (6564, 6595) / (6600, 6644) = 0.2 angstrom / 37.9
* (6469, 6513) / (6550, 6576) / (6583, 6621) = -2.1 angstrom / 36.8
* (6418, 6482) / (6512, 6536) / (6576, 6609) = -2.2 angstrom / 36.3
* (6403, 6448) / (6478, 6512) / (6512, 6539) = 1.5 angstrom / 38.3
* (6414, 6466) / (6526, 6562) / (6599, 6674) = -2.8 angstrom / 36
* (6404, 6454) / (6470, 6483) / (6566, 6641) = -0.3 angstrom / 36.1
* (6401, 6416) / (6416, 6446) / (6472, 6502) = 0.8 angstrom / 36.5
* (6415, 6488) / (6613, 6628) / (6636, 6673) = 0.0 angstrom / 36.4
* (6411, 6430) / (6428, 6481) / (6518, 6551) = 3.0 angstrom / 37.3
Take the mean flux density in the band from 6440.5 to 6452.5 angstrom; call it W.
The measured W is 34.1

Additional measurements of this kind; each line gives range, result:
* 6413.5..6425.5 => 37.2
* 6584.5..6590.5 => 38.5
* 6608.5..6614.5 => 36.7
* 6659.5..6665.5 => 37.4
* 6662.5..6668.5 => 36.6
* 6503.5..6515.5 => 37.1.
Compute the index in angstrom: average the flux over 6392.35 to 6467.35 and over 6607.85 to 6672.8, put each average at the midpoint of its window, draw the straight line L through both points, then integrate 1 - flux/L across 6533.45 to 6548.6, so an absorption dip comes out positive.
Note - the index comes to -0.8 angstrom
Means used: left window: 35.4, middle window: 37.8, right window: 36.5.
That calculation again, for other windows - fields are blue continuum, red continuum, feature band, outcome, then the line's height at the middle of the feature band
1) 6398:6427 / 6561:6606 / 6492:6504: 0.99 angstrom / 37.1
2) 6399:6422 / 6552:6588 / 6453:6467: 0.69 angstrom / 37.1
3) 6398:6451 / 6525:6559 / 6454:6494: 0.29 angstrom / 36.9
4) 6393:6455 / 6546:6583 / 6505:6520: -0.39 angstrom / 37.6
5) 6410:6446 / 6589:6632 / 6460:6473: 0.20 angstrom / 35.9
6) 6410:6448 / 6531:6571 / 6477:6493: -0.50 angstrom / 37.4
